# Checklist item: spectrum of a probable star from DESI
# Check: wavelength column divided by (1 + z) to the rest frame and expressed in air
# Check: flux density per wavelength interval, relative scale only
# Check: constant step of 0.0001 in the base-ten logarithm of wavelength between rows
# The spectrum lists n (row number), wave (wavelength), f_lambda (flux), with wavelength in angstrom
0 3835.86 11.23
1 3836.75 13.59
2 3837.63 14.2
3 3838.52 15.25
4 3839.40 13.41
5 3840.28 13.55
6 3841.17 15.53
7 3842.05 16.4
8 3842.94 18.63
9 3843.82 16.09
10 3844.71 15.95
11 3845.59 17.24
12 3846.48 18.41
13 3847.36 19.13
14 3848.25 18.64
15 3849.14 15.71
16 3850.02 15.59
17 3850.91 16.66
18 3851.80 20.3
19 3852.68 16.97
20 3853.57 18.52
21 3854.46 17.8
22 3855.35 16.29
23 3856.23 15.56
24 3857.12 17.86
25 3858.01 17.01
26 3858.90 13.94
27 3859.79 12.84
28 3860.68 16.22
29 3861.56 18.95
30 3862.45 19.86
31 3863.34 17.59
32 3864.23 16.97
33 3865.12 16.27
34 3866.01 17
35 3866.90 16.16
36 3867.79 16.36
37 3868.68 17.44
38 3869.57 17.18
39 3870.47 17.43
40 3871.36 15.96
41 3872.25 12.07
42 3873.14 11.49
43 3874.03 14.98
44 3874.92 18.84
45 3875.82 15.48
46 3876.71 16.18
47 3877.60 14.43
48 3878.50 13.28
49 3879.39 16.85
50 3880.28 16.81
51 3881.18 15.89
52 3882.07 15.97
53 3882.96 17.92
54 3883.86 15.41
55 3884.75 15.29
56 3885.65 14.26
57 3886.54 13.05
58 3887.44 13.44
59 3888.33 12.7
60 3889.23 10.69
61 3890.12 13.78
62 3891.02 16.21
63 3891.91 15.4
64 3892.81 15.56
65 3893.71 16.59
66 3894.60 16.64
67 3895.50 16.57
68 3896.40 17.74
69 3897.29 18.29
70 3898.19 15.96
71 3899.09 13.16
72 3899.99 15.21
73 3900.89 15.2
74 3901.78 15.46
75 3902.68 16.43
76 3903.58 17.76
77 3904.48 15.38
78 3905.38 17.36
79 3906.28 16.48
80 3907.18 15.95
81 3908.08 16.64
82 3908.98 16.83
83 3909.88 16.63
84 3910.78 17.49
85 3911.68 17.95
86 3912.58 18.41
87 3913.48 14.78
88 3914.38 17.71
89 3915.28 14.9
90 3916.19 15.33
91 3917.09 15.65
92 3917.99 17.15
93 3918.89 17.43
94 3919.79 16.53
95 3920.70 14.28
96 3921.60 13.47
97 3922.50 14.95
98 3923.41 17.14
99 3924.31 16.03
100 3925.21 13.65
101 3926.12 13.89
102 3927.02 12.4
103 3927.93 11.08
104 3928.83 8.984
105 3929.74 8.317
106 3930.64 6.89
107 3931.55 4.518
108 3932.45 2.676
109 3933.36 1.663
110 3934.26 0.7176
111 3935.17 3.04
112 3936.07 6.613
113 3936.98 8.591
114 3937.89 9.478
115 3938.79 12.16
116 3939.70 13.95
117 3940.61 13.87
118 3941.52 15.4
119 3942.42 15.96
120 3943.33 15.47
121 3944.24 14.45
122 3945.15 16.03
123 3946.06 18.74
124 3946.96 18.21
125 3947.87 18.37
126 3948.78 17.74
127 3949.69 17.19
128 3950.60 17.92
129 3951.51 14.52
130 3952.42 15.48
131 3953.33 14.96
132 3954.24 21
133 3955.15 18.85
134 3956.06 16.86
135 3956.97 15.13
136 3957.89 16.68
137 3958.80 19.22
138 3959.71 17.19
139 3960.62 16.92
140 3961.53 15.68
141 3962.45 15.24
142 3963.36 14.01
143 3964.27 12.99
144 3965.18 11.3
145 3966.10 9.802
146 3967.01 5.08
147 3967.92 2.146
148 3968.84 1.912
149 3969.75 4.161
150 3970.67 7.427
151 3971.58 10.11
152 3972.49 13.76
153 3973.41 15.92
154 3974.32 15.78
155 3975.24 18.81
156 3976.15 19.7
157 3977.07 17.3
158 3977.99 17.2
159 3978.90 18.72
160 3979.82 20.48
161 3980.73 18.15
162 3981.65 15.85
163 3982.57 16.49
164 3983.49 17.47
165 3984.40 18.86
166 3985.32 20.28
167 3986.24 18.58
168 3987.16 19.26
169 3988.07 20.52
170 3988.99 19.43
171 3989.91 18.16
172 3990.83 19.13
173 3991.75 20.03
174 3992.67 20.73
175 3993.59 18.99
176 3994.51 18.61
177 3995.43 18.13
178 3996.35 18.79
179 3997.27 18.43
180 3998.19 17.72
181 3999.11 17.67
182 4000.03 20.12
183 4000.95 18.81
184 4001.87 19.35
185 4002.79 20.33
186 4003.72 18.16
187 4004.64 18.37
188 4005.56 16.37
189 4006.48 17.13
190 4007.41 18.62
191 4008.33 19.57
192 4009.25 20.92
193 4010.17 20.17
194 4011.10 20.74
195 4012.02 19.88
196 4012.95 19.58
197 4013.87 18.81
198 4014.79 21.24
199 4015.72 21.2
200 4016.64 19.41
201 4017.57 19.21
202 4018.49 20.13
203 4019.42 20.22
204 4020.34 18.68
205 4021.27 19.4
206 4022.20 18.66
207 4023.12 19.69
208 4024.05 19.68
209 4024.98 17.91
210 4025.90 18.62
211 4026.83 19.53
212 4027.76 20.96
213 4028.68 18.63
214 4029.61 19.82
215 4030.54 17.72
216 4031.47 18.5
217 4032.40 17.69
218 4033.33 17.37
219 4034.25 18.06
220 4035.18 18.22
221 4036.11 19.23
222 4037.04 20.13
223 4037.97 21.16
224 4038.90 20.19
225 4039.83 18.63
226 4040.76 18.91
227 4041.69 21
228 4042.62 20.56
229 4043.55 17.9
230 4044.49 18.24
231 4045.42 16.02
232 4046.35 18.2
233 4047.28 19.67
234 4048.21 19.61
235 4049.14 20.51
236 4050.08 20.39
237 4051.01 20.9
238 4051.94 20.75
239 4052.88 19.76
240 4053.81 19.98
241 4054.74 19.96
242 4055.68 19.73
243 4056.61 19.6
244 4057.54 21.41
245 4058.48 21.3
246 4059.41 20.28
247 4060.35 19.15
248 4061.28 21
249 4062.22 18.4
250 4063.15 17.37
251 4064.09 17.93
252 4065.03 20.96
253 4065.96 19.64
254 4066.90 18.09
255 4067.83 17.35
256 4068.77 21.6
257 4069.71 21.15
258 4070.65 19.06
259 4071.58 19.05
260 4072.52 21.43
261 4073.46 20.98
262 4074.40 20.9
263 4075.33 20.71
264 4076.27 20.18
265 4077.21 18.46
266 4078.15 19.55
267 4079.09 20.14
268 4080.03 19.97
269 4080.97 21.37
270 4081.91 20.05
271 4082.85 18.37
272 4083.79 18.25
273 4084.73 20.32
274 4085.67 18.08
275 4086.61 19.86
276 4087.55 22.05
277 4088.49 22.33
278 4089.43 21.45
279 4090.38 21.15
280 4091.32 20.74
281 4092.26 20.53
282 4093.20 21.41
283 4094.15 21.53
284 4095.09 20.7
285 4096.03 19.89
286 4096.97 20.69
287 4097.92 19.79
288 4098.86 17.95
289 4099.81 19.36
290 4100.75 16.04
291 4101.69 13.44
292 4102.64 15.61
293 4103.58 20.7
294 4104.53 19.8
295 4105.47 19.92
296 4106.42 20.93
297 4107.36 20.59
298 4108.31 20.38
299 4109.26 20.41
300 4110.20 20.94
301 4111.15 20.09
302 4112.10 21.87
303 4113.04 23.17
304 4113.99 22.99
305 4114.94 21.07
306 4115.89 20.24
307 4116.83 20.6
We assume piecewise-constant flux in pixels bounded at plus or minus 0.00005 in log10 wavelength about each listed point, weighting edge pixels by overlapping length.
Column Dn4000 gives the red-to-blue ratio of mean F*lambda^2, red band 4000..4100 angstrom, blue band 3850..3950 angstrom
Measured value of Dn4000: 1.43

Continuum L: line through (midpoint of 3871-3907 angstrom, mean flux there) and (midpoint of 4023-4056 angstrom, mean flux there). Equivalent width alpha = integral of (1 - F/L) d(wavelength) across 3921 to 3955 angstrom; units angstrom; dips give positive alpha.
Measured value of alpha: 8.3 angstrom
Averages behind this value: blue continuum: 15.4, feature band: 12.7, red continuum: 19.3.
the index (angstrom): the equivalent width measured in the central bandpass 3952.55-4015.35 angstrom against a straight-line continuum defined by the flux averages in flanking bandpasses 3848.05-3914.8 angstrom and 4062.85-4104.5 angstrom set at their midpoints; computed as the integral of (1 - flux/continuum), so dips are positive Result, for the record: 4.0 angstrom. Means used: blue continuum 16.1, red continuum 19.7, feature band 16.8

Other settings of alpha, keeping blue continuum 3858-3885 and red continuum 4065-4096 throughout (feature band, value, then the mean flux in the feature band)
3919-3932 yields 3.6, 12.4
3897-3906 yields 0.4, 16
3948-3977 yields 6.1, 14.1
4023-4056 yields 0.2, 19.3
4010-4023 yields -0.6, 19.8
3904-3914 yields 0.0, 16.7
